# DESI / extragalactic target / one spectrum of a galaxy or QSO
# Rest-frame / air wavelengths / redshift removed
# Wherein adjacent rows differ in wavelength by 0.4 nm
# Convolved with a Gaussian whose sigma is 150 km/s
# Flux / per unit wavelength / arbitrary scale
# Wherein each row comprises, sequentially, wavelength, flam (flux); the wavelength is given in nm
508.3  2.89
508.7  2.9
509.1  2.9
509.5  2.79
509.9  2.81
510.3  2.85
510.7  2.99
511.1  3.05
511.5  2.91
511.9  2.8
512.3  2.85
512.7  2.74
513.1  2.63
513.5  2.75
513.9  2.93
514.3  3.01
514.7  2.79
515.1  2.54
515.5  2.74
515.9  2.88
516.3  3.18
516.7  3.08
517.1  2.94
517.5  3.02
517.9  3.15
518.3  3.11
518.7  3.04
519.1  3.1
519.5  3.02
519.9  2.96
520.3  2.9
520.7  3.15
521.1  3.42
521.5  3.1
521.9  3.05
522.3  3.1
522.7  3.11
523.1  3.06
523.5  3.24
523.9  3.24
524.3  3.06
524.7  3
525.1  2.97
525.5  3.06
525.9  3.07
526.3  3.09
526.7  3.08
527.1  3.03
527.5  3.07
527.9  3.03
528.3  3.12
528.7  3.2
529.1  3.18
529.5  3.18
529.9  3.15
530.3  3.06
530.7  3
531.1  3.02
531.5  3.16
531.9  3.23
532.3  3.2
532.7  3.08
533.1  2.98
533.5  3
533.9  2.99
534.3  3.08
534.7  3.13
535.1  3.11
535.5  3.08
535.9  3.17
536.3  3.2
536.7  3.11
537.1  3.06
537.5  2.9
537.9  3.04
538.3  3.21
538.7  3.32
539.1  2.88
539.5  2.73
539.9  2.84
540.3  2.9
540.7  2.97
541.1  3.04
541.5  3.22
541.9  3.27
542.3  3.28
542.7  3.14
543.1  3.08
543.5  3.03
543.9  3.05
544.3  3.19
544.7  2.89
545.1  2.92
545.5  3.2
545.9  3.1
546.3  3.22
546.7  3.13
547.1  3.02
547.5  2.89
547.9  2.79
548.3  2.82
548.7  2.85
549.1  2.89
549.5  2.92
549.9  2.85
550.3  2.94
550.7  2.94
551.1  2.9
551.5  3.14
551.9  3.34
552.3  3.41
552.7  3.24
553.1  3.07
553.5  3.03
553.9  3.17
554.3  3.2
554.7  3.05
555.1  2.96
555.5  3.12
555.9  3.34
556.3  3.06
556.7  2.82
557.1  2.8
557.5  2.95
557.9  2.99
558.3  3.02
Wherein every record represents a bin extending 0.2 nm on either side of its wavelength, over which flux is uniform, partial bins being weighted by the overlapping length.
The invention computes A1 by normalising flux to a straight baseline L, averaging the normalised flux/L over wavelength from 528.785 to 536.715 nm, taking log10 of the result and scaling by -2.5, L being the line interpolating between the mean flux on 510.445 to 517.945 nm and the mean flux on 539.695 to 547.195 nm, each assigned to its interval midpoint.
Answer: -0.03 mag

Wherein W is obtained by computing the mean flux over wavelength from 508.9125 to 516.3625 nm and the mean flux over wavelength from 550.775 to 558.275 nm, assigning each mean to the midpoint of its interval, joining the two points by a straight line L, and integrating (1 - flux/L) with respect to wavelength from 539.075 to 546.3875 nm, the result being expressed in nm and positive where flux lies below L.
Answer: -0.084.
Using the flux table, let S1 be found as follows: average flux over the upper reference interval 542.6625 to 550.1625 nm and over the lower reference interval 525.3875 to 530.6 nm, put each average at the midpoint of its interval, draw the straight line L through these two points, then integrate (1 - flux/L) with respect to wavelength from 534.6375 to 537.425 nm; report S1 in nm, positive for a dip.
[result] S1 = -0.05 nm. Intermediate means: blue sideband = 3.1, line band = 3.11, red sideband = 3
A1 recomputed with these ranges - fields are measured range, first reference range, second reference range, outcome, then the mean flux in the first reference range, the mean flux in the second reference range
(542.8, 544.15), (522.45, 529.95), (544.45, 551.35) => -0.03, 3.1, 2.96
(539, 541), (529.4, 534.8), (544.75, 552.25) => 0.06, 3.09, 3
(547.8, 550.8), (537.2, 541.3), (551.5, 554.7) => 0.09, 2.98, 3.19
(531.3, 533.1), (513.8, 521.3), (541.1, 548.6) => -0.04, 3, 3.07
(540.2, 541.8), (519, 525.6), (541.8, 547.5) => 0.01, 3.09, 3.1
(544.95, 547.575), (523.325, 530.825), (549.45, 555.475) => 0.00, 3.1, 3.08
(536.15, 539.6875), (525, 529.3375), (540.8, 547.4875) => 0.02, 3.09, 3.1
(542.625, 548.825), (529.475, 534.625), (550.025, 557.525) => 0.02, 3.08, 3.08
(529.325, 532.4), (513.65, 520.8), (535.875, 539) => -0.02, 2.97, 3.12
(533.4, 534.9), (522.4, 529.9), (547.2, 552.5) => 0.00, 3.1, 2.98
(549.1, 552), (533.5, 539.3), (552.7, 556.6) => 0.04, 3.09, 3.11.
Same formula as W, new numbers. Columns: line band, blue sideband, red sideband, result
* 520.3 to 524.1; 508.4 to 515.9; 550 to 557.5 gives -0.34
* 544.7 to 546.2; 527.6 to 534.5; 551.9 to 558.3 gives 0.02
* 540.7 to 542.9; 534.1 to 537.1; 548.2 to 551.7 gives -0.10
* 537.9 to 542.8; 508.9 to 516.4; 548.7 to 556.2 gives -0.09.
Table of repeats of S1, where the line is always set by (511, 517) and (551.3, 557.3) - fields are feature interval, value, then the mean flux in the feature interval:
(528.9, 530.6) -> -0.10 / 3.13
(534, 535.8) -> -0.06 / 3.1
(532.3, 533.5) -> -0.03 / 3.05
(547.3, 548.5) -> 0.09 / 2.83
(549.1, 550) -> 0.06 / 2.89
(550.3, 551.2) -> 0.05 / 2.93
